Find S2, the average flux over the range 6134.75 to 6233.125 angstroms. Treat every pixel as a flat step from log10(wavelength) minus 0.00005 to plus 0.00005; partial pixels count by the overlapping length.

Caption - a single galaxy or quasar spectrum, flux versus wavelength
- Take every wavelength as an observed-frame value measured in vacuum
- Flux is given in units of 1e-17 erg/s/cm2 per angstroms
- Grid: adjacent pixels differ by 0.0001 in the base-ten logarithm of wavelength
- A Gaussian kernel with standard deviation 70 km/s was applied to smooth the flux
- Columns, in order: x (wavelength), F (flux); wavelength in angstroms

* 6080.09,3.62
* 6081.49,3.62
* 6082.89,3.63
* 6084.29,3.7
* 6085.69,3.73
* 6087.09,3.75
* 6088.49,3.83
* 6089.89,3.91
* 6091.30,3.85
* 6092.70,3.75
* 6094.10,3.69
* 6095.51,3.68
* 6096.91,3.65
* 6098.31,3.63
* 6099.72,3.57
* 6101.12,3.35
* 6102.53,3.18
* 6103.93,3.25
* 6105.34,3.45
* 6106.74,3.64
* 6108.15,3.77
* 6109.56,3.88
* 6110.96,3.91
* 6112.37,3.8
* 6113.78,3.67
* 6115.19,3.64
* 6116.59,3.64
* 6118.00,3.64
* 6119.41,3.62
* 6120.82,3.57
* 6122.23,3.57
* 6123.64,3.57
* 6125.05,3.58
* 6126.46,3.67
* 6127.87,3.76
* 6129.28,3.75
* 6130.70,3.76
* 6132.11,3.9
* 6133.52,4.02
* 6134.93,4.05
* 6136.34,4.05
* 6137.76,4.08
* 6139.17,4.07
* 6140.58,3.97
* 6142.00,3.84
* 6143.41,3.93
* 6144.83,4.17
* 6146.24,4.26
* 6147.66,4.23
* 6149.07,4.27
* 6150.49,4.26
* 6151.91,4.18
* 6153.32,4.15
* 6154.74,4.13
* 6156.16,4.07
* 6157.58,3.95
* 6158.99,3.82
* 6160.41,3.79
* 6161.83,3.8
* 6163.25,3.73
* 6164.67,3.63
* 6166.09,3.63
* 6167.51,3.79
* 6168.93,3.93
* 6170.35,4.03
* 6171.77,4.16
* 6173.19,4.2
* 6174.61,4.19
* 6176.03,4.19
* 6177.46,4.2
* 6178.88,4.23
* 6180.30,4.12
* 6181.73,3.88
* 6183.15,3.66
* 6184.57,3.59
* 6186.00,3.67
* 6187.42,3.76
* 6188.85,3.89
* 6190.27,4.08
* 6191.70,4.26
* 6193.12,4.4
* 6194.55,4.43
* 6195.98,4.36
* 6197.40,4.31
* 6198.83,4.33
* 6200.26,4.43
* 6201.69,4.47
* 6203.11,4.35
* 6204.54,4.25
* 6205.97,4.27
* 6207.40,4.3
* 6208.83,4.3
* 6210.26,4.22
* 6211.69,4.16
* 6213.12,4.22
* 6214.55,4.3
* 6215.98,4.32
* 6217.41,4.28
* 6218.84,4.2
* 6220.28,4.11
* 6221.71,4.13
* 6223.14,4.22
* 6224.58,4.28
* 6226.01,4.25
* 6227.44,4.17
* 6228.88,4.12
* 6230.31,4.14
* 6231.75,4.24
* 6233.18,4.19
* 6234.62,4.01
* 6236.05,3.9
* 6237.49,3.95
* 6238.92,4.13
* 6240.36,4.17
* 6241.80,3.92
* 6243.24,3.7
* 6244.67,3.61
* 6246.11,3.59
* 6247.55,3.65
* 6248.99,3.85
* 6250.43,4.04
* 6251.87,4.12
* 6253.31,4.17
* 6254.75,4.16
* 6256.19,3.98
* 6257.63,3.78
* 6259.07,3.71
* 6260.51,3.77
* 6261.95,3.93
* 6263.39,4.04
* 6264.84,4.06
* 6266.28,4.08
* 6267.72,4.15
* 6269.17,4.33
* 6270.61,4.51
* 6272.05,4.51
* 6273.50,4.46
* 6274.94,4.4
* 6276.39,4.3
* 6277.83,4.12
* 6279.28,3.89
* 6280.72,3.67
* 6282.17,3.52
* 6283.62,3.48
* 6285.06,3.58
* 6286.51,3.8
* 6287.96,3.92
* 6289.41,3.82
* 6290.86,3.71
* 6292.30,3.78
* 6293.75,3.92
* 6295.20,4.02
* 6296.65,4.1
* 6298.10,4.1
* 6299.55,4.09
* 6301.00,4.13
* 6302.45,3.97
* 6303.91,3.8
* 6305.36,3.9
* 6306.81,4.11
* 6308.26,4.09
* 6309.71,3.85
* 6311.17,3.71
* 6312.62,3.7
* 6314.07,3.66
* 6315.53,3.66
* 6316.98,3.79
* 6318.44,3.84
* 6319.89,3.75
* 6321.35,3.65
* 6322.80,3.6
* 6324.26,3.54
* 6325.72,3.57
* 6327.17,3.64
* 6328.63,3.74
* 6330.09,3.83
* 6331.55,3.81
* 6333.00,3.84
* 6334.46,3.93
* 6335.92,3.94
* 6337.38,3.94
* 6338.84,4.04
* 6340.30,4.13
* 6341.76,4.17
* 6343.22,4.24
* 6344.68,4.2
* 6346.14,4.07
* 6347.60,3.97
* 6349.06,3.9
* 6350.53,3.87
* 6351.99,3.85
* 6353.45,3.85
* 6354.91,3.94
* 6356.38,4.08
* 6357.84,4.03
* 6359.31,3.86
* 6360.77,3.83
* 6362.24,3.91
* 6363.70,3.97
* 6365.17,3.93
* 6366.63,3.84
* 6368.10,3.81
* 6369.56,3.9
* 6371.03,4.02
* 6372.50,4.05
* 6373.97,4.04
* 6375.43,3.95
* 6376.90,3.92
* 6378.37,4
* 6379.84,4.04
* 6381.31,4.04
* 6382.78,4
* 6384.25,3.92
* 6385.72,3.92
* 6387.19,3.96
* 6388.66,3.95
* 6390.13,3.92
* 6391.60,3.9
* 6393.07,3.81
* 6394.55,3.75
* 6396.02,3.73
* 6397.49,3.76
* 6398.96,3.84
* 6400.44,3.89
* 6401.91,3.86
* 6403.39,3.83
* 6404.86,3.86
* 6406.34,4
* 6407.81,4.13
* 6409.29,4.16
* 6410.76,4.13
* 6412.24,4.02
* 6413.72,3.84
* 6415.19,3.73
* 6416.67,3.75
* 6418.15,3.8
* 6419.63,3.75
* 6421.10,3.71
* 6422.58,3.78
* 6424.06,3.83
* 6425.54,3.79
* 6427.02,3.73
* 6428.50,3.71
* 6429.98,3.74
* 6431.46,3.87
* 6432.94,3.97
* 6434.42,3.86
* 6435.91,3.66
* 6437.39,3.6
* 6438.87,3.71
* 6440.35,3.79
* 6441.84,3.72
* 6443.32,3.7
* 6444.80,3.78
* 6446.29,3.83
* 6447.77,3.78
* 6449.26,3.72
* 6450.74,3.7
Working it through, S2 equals 4.11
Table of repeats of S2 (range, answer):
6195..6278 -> 4.14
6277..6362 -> 3.87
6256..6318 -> 3.95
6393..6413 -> 3.91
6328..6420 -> 3.93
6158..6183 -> 3.95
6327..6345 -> 3.96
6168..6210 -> 4.15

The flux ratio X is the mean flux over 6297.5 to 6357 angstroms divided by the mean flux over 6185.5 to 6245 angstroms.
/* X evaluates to 0.9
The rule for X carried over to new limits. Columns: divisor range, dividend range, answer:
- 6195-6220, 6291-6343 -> 0.90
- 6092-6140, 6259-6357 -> 1.06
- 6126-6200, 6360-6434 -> 0.97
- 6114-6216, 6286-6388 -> 0.97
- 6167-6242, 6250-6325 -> 0.95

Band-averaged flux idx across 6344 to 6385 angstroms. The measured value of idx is 3.96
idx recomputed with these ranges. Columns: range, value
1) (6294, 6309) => 4.03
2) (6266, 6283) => 4.16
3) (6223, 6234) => 4.2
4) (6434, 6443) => 3.72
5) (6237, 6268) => 3.93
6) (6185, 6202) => 4.18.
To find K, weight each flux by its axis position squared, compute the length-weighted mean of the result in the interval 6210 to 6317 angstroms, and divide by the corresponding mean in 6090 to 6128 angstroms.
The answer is 1.2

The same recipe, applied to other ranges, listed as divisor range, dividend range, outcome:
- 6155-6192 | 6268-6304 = 1.06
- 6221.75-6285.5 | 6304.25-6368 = 0.99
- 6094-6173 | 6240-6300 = 1.08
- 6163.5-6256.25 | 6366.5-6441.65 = 1.01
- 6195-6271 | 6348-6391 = 1.00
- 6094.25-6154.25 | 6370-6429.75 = 1.12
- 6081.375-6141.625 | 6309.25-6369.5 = 1.12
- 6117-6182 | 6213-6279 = 1.07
